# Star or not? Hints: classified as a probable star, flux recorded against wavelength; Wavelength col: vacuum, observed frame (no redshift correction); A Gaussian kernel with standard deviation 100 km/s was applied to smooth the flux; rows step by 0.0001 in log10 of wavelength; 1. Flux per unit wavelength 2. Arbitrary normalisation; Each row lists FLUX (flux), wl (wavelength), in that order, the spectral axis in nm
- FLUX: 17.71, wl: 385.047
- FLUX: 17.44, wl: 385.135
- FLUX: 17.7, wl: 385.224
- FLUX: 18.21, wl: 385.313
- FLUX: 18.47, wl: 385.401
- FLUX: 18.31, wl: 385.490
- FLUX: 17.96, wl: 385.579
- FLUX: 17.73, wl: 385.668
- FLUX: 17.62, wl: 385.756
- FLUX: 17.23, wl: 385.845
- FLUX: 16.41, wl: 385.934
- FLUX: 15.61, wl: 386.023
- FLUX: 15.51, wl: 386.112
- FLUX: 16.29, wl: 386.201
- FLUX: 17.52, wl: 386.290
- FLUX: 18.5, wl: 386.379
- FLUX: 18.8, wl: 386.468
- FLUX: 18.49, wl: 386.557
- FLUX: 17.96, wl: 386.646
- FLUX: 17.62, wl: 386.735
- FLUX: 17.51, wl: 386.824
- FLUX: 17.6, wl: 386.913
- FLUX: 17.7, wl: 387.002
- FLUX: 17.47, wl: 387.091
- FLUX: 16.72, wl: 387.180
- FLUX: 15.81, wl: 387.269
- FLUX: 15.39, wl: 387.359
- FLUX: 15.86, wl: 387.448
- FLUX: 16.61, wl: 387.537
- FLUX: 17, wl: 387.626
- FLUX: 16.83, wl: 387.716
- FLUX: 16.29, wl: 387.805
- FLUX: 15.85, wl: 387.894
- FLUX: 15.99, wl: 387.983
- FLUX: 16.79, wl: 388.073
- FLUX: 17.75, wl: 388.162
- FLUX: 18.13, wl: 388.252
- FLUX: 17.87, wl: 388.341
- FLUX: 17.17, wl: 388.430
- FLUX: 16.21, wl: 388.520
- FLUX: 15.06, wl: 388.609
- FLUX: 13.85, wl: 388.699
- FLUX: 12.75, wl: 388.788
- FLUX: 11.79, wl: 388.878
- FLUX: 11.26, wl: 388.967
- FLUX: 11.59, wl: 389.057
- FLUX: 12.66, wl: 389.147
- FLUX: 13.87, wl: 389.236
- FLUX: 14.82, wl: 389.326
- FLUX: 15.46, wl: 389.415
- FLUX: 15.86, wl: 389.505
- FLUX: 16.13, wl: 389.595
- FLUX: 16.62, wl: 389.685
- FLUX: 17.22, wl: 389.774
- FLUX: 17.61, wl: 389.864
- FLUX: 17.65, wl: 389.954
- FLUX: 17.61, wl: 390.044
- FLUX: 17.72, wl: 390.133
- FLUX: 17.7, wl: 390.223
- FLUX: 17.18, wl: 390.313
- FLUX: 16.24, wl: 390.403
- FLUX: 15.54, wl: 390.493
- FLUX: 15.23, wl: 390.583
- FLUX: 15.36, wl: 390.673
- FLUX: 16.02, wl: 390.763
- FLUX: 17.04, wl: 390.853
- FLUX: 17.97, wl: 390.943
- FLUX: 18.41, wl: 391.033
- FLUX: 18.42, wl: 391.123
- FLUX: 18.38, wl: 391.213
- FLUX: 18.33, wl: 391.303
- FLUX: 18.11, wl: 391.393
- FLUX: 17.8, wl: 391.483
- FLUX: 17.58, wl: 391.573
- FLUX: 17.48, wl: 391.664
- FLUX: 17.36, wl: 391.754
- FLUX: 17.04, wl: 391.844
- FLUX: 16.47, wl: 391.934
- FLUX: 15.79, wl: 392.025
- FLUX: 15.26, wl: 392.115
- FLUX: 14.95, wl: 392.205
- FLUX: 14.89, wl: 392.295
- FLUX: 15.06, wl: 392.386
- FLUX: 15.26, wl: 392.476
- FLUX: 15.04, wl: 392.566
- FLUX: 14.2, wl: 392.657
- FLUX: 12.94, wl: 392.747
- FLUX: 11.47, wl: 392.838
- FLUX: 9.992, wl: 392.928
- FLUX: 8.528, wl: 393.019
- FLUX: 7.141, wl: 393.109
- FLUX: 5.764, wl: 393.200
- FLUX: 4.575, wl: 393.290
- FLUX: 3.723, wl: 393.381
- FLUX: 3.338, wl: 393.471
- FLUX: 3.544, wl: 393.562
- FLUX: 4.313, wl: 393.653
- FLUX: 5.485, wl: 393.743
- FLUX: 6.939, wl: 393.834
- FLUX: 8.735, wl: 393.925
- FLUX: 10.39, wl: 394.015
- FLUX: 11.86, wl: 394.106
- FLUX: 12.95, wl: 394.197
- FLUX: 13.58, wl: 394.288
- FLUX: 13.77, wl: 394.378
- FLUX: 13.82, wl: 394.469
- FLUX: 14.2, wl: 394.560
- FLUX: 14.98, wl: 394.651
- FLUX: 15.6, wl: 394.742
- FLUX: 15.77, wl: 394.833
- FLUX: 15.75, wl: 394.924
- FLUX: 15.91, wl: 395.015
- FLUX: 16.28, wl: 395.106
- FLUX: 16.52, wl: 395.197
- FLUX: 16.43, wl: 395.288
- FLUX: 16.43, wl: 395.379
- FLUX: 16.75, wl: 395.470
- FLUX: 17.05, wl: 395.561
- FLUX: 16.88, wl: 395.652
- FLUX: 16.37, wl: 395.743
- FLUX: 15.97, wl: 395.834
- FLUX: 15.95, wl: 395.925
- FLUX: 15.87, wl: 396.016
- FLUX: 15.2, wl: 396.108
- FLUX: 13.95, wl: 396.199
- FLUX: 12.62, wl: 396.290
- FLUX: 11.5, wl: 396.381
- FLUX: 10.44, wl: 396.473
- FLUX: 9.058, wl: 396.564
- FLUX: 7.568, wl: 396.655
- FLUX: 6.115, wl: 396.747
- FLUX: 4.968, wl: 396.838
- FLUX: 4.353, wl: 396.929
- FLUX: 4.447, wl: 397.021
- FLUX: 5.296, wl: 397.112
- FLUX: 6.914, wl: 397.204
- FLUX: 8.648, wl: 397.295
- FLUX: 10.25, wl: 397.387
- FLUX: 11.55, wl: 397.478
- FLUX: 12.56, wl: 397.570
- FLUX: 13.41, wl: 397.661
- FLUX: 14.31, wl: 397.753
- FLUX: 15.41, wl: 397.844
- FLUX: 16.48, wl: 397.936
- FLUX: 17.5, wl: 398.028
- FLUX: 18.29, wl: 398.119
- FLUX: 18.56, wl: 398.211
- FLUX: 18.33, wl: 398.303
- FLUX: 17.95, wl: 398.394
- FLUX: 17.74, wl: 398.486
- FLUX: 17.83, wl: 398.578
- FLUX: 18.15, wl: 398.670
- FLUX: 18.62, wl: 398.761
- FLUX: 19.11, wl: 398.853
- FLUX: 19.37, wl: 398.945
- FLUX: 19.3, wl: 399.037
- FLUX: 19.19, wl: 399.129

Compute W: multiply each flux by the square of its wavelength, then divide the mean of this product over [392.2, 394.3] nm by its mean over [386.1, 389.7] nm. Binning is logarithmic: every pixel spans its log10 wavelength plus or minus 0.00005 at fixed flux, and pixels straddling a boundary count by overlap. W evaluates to 0.6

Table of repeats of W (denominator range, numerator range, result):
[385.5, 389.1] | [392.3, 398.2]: 0.75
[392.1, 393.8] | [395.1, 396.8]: 1.47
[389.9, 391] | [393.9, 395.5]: 0.88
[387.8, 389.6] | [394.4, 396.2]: 1.09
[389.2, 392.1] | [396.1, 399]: 0.80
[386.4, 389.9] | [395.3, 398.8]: 0.88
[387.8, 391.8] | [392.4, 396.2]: 0.78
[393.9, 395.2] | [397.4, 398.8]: 1.18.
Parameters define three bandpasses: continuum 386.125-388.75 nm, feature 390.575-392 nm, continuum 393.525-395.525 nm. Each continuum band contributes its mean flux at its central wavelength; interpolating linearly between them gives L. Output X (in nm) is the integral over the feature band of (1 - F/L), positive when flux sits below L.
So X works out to -0.26 nm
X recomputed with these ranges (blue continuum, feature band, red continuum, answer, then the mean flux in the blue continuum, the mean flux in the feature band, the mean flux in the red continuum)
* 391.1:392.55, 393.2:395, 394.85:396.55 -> 0.64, 16.7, 10.2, 15.2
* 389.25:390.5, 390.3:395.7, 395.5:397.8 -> 0.14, 16.6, 13.8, 11.3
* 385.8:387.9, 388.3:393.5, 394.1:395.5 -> 0.43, 17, 14.7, 15.1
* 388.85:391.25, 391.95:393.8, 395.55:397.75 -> 0.52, 16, 10.1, 11.1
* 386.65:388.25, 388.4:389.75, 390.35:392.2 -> 0.20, 16.8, 14.4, 16.9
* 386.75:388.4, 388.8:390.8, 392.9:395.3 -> -0.11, 16.9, 15.5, 10.7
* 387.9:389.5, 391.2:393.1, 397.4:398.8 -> 0.04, 14.9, 15.1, 16.3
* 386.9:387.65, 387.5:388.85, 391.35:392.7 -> 0.03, 16.6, 16.2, 16.1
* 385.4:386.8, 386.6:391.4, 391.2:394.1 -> -0.44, 17.5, 16.3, 12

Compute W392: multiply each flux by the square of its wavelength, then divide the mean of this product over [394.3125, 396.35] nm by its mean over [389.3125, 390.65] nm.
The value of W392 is 0.96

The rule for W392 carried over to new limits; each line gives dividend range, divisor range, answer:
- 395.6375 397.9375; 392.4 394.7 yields 1.15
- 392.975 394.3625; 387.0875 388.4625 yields 0.47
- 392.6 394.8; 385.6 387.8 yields 0.59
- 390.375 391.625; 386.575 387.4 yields 1.02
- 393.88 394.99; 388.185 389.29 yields 0.96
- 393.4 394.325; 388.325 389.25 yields 0.59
